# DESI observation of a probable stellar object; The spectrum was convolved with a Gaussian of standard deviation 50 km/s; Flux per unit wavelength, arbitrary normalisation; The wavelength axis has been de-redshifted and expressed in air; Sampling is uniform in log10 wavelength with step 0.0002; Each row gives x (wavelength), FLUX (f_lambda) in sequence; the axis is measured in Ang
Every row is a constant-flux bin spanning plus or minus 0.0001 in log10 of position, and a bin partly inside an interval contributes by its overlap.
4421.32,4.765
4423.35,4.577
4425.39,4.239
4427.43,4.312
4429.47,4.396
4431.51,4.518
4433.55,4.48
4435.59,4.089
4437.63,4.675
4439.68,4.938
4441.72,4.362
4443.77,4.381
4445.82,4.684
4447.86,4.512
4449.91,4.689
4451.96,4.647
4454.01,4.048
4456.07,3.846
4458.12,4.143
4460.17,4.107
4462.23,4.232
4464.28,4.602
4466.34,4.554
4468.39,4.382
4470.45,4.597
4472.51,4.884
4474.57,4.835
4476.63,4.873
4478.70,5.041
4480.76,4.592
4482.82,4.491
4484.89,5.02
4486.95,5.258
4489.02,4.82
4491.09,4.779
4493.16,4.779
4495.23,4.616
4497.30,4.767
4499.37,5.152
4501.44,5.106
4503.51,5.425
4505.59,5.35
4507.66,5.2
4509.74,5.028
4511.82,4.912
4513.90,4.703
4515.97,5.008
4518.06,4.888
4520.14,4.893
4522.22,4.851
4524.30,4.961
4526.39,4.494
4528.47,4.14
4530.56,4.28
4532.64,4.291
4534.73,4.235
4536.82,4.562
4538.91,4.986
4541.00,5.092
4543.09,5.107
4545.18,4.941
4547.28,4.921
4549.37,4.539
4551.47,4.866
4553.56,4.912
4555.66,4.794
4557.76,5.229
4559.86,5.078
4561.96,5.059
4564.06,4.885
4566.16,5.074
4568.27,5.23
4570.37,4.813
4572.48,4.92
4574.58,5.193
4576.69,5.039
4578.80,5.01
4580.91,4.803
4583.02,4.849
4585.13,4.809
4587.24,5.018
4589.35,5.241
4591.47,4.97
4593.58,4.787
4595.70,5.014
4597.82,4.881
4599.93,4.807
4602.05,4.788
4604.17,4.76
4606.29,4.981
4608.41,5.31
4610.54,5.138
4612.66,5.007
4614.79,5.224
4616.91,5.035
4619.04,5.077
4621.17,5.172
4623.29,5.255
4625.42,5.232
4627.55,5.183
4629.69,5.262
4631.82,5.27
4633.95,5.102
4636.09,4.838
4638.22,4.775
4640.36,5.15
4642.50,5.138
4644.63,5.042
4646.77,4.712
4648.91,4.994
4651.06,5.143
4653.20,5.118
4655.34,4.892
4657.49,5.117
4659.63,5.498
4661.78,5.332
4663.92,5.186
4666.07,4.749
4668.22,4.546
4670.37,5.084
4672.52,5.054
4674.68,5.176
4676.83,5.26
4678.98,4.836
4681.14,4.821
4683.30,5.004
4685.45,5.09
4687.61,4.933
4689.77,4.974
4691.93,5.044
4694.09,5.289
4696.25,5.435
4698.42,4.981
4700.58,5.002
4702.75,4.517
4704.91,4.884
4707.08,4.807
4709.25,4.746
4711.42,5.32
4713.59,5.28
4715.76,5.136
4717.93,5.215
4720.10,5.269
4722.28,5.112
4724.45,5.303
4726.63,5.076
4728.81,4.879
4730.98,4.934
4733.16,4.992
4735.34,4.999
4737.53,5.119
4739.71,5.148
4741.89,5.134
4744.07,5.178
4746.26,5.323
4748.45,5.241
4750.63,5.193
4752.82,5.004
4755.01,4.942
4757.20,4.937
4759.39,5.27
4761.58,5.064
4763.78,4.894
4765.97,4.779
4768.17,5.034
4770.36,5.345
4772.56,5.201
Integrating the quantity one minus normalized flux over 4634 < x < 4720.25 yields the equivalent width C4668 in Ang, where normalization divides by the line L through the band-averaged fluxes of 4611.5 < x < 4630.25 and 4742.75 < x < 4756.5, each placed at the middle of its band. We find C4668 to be 2.0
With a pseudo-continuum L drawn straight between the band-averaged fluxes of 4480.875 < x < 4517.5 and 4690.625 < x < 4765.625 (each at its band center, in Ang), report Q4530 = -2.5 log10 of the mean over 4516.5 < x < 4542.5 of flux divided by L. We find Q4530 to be 0.07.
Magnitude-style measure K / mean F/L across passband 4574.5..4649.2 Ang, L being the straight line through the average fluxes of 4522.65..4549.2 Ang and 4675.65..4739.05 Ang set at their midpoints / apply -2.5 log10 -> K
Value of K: -0.041 mag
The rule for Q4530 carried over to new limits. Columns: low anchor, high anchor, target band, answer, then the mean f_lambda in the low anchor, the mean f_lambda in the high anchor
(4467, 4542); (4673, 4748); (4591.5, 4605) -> 0.02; 4.81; 5.07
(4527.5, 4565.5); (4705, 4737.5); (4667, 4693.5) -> 0.00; 4.78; 5.07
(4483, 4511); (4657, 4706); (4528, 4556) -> 0.07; 5.01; 5.03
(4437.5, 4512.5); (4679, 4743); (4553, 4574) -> -0.04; 4.71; 5.05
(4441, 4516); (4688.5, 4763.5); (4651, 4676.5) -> -0.02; 4.71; 5.08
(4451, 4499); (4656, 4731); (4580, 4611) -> -0.02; 4.61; 5.05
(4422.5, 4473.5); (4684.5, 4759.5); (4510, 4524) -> -0.07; 4.43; 5.07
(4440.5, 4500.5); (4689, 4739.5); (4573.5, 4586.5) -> -0.03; 4.61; 5.06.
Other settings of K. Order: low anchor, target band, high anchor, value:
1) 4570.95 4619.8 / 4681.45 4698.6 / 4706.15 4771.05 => -0.01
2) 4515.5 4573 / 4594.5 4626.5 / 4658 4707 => -0.03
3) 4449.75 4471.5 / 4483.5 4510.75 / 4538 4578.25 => -0.10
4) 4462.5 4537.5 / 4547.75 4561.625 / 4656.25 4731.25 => -0.01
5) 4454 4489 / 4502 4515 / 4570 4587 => -0.09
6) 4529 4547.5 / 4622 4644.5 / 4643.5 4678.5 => -0.03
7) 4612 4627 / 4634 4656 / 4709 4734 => 0.03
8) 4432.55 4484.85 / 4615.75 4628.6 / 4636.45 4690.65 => -0.05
